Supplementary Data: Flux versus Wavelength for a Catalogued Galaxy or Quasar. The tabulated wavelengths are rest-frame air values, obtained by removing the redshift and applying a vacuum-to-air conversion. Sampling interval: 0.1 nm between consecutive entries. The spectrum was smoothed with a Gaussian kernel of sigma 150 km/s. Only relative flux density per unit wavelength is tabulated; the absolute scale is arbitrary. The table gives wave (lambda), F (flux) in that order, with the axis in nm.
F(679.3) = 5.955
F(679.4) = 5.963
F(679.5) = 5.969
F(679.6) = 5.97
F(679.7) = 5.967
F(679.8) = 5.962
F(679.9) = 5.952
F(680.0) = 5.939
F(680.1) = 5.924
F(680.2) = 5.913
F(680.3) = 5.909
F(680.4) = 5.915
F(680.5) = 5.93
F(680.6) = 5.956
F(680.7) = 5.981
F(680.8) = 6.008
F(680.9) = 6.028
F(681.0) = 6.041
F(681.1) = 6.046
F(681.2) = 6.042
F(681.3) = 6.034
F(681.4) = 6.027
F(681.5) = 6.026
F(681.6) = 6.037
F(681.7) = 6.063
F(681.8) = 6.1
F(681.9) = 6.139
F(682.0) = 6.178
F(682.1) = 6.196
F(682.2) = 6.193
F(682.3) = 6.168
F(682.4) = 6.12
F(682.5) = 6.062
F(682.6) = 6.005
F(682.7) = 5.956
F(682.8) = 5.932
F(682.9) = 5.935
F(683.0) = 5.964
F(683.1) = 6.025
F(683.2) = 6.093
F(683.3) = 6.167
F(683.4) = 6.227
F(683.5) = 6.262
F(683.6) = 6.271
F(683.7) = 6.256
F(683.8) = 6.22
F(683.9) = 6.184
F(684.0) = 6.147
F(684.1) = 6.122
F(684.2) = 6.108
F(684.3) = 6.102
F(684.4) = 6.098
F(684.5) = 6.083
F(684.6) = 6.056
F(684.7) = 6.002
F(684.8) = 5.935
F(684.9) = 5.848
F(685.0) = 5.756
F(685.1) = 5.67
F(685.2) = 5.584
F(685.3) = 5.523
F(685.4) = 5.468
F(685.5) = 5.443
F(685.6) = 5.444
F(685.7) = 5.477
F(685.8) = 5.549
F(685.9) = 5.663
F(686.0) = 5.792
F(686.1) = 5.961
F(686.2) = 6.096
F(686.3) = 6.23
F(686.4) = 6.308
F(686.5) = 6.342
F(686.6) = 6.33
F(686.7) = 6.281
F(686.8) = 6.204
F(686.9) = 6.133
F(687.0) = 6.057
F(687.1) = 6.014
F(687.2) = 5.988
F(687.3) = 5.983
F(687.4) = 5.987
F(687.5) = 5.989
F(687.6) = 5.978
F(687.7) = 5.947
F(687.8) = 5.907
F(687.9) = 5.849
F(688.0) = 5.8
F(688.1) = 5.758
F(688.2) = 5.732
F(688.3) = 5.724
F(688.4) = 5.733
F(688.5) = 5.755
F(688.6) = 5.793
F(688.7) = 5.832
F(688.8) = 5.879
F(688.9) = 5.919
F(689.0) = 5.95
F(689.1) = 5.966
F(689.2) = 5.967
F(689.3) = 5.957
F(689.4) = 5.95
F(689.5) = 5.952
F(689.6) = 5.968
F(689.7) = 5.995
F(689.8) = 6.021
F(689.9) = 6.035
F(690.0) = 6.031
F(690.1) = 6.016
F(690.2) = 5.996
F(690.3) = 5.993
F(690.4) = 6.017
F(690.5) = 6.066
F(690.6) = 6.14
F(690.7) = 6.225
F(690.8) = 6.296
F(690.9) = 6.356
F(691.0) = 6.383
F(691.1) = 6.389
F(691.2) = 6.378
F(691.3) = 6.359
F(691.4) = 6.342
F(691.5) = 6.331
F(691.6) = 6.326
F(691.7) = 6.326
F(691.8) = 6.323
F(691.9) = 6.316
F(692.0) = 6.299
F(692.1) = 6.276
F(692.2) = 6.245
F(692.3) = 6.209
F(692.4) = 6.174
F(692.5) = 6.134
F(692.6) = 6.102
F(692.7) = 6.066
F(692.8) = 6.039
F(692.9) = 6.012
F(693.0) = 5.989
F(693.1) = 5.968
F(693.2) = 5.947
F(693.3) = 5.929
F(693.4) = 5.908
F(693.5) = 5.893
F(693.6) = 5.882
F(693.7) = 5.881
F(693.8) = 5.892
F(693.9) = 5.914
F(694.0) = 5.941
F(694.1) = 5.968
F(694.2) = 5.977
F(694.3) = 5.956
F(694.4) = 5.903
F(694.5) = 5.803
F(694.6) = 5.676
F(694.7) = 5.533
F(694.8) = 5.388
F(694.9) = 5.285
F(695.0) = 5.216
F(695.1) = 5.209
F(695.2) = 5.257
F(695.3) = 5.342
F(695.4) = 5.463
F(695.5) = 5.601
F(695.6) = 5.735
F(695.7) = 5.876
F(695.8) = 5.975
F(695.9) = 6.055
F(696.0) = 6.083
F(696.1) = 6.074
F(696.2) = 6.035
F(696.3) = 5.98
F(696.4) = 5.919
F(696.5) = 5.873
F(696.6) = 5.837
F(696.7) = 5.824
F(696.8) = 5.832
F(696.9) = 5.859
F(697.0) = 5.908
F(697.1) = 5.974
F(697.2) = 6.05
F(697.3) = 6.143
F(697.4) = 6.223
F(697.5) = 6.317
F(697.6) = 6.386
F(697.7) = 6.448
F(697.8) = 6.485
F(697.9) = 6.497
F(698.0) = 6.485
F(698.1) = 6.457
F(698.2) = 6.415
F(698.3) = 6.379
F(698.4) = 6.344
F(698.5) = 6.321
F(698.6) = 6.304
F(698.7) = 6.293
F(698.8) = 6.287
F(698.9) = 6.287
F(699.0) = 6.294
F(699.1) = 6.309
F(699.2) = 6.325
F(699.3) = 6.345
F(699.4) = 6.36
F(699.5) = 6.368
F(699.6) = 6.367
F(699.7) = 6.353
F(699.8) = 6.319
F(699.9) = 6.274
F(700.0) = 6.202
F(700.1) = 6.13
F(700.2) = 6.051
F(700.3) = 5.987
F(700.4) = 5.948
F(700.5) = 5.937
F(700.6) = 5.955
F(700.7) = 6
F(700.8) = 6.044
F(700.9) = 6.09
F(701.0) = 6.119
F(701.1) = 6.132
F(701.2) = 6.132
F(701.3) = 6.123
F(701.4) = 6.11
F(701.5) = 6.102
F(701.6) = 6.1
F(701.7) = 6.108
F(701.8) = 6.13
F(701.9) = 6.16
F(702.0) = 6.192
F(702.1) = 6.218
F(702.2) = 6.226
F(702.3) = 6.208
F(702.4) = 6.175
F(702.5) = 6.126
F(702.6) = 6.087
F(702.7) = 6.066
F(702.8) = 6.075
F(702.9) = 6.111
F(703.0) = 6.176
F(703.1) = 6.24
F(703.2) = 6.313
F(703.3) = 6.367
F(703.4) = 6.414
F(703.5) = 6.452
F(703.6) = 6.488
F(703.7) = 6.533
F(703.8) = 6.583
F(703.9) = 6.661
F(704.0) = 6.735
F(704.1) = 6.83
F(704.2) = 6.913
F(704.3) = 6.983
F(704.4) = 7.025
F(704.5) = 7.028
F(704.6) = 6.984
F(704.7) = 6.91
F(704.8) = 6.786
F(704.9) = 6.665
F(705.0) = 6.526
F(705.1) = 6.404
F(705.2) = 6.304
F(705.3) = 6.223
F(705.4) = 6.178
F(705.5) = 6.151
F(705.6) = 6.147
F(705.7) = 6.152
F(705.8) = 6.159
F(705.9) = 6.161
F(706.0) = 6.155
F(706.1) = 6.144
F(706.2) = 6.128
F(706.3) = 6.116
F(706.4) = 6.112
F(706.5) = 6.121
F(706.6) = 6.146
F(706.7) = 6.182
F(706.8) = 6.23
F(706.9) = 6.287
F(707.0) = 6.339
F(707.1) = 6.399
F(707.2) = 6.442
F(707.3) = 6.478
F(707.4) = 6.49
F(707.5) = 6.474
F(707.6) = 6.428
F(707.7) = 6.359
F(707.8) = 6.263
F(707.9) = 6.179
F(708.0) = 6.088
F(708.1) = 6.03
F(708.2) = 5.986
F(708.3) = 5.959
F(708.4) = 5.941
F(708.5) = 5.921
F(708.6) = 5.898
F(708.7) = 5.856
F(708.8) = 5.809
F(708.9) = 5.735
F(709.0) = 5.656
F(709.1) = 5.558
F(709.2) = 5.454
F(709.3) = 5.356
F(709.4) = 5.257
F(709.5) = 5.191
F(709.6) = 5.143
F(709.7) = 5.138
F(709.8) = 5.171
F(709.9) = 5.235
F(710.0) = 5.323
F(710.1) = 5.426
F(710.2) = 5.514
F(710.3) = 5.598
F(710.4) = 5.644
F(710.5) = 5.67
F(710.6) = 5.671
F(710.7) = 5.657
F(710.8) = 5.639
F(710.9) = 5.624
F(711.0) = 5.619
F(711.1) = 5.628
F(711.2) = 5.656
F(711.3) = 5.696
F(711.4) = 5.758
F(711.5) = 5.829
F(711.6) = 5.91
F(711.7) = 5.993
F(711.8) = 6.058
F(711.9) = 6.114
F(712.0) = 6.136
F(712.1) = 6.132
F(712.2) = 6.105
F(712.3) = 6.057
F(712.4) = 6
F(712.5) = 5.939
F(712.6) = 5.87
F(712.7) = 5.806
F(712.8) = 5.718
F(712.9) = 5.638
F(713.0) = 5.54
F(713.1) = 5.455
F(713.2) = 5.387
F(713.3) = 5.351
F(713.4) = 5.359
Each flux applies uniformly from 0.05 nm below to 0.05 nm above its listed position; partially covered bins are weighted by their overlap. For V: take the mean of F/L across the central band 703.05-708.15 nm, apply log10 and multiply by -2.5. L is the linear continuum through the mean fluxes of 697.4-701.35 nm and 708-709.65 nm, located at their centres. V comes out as -0.09 mag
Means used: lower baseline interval 6.25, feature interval 6.41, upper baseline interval 5.68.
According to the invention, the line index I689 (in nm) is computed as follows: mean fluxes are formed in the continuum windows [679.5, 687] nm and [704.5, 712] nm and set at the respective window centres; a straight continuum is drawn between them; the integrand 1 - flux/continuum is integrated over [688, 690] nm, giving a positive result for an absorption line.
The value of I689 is 0.04 nm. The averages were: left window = 6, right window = 5.98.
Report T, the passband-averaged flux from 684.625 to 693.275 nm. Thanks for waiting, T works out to 6.01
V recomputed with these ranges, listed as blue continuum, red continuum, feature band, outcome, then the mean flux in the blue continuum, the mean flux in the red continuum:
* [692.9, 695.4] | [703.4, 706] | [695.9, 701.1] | -0.019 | 5.74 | 6.55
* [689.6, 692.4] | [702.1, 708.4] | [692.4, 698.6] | 0.053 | 6.21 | 6.35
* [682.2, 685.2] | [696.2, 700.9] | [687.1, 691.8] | 0.014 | 6.06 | 6.19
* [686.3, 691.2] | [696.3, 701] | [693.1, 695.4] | 0.074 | 6.02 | 6.19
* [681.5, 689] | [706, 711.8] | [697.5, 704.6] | -0.074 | 5.97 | 5.86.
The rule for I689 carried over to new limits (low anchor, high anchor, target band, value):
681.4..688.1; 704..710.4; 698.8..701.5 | -0.05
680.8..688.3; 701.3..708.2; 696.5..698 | 0.02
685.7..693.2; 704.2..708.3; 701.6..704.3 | -0.02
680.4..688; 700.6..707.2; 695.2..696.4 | 0.07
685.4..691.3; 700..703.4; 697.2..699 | -0.08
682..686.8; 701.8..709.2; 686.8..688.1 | 0.01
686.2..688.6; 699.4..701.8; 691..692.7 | -0.07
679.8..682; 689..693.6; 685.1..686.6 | 0.07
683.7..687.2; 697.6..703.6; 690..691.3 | -0.03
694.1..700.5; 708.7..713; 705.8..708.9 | -0.21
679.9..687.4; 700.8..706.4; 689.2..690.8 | 0.02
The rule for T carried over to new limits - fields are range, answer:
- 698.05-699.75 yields 6.34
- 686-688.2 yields 6.04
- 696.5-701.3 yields 6.2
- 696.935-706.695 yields 6.3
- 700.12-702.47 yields 6.1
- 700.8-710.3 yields 6.15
